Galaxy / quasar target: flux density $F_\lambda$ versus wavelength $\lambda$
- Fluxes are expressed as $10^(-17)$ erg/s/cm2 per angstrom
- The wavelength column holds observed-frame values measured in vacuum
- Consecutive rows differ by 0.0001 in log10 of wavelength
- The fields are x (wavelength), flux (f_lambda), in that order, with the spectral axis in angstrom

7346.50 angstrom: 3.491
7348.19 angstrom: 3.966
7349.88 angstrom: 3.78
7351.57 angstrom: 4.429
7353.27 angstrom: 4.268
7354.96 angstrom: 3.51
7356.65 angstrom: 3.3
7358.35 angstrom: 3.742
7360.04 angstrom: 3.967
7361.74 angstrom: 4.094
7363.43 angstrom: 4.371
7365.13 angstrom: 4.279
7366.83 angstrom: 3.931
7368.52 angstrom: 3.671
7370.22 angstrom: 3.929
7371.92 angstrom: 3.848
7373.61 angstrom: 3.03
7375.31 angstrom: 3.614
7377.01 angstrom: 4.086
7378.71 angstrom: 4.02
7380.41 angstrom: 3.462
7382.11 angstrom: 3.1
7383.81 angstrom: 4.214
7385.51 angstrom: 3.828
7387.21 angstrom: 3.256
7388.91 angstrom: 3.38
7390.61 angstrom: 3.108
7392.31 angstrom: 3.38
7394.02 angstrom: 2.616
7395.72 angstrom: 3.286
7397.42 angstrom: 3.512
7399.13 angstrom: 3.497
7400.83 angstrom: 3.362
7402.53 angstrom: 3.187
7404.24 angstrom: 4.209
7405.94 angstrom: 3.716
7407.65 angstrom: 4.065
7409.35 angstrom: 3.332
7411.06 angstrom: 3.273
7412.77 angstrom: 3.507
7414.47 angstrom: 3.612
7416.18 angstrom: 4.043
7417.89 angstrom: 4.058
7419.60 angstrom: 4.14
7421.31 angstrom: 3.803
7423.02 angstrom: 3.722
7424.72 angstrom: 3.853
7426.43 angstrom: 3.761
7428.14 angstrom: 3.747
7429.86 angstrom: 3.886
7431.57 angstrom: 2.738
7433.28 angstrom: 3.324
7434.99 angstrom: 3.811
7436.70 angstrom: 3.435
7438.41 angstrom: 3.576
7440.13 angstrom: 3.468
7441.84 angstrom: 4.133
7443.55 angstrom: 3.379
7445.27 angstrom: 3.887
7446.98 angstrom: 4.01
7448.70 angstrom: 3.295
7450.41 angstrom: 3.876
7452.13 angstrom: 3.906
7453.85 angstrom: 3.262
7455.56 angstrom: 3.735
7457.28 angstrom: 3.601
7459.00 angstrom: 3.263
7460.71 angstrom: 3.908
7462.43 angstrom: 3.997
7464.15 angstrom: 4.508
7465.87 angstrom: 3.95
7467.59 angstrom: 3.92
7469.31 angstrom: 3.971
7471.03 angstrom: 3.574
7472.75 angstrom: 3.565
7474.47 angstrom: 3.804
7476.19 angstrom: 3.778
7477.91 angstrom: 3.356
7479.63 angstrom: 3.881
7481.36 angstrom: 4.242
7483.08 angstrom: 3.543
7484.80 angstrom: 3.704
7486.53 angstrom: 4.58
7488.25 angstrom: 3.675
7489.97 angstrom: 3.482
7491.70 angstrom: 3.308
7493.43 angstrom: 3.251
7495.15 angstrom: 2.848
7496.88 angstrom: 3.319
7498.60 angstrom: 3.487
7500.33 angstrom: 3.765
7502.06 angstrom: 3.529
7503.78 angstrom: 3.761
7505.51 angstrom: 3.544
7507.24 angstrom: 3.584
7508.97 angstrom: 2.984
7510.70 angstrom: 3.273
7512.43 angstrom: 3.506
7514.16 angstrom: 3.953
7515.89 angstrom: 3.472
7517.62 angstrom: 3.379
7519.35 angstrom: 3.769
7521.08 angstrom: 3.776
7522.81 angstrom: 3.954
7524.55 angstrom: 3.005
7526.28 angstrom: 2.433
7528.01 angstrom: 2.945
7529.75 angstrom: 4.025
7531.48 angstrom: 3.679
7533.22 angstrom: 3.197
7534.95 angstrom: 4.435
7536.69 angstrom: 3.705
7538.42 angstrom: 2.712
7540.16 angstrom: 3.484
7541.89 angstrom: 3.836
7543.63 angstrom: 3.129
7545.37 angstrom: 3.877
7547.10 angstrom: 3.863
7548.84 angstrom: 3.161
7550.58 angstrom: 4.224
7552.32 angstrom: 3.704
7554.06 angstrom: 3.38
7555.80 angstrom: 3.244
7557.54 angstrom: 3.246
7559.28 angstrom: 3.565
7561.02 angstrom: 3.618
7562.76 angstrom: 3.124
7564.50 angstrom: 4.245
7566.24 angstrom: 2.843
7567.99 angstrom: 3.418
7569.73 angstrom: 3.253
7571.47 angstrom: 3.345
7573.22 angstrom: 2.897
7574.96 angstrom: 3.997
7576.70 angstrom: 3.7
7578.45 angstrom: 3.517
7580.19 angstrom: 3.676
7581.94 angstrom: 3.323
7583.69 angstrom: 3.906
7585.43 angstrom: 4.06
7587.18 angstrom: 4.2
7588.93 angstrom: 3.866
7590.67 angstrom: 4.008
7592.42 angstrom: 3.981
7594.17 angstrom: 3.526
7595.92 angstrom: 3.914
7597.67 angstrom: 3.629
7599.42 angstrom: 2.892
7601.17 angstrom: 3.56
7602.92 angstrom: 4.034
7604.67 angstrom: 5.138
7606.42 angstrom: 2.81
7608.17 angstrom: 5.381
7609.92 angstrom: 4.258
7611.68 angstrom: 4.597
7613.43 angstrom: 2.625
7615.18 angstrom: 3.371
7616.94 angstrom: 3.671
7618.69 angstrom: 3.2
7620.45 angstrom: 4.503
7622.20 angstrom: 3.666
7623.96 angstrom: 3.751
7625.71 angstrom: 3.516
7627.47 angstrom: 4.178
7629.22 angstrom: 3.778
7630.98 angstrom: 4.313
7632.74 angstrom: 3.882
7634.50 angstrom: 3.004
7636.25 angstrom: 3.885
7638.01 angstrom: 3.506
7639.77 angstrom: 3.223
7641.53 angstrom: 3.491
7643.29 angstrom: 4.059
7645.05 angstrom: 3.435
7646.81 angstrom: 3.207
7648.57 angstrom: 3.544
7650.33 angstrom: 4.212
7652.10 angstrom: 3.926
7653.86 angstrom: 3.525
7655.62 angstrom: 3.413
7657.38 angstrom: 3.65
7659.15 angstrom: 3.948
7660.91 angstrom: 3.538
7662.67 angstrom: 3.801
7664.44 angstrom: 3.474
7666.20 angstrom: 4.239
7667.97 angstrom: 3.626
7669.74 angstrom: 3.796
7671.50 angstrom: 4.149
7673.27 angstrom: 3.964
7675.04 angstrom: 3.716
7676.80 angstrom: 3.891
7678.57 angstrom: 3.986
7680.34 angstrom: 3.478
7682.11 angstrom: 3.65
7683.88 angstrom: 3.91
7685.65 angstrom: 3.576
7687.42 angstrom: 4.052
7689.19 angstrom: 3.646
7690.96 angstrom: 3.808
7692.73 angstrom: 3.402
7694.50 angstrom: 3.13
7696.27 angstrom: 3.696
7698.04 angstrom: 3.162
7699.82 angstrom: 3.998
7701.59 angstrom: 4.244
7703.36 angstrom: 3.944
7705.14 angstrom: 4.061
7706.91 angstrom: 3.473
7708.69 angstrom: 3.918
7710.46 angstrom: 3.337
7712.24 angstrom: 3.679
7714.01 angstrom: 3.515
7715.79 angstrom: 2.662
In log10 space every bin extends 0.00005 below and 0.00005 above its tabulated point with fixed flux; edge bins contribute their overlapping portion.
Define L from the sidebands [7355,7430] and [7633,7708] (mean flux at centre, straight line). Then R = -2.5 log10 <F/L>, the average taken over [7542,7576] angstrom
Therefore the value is 0.06 mag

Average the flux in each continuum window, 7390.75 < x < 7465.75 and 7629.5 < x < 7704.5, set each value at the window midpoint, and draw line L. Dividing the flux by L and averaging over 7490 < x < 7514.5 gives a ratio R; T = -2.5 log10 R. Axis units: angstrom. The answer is 0.07 mag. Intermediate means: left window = 3.64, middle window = 3.43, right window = 3.72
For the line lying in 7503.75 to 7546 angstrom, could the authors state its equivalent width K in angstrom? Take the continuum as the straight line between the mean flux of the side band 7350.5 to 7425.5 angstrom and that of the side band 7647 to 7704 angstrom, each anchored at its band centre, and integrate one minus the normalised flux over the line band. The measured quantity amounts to 2.6 angstrom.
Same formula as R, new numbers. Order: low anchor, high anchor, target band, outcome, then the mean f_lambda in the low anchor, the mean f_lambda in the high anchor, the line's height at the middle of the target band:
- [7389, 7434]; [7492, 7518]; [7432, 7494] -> -0.07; 3.56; 3.44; 3.5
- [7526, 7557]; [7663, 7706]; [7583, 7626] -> -0.06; 3.52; 3.77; 3.63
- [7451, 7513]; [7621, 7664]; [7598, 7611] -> -0.09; 3.65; 3.69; 3.68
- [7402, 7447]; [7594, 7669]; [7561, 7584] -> 0.08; 3.69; 3.74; 3.73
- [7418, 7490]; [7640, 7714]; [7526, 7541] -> 0.09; 3.75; 3.72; 3.74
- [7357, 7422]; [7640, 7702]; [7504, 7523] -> 0.04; 3.67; 3.71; 3.69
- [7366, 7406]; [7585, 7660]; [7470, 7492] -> -0.03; 3.55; 3.77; 3.64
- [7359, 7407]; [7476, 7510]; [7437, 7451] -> -0.03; 3.64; 3.58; 3.61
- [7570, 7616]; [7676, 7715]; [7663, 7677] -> -0.04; 3.77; 3.7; 3.72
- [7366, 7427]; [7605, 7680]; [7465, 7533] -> 0.03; 3.62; 3.76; 3.68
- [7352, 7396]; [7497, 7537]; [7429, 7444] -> 0.02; 3.68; 3.52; 3.61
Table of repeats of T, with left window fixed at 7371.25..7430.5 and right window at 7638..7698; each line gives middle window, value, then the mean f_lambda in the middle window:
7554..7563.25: 0.09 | 3.37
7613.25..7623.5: 0.03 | 3.57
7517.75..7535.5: 0.05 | 3.5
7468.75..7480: -0.02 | 3.69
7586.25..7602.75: -0.02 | 3.74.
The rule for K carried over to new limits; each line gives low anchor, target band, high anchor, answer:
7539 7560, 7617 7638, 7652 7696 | -0.6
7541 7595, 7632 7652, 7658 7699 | 0.5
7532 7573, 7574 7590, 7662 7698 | -1.1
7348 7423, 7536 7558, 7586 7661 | 1.4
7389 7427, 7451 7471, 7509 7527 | -1.7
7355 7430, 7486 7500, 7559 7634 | 0.9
